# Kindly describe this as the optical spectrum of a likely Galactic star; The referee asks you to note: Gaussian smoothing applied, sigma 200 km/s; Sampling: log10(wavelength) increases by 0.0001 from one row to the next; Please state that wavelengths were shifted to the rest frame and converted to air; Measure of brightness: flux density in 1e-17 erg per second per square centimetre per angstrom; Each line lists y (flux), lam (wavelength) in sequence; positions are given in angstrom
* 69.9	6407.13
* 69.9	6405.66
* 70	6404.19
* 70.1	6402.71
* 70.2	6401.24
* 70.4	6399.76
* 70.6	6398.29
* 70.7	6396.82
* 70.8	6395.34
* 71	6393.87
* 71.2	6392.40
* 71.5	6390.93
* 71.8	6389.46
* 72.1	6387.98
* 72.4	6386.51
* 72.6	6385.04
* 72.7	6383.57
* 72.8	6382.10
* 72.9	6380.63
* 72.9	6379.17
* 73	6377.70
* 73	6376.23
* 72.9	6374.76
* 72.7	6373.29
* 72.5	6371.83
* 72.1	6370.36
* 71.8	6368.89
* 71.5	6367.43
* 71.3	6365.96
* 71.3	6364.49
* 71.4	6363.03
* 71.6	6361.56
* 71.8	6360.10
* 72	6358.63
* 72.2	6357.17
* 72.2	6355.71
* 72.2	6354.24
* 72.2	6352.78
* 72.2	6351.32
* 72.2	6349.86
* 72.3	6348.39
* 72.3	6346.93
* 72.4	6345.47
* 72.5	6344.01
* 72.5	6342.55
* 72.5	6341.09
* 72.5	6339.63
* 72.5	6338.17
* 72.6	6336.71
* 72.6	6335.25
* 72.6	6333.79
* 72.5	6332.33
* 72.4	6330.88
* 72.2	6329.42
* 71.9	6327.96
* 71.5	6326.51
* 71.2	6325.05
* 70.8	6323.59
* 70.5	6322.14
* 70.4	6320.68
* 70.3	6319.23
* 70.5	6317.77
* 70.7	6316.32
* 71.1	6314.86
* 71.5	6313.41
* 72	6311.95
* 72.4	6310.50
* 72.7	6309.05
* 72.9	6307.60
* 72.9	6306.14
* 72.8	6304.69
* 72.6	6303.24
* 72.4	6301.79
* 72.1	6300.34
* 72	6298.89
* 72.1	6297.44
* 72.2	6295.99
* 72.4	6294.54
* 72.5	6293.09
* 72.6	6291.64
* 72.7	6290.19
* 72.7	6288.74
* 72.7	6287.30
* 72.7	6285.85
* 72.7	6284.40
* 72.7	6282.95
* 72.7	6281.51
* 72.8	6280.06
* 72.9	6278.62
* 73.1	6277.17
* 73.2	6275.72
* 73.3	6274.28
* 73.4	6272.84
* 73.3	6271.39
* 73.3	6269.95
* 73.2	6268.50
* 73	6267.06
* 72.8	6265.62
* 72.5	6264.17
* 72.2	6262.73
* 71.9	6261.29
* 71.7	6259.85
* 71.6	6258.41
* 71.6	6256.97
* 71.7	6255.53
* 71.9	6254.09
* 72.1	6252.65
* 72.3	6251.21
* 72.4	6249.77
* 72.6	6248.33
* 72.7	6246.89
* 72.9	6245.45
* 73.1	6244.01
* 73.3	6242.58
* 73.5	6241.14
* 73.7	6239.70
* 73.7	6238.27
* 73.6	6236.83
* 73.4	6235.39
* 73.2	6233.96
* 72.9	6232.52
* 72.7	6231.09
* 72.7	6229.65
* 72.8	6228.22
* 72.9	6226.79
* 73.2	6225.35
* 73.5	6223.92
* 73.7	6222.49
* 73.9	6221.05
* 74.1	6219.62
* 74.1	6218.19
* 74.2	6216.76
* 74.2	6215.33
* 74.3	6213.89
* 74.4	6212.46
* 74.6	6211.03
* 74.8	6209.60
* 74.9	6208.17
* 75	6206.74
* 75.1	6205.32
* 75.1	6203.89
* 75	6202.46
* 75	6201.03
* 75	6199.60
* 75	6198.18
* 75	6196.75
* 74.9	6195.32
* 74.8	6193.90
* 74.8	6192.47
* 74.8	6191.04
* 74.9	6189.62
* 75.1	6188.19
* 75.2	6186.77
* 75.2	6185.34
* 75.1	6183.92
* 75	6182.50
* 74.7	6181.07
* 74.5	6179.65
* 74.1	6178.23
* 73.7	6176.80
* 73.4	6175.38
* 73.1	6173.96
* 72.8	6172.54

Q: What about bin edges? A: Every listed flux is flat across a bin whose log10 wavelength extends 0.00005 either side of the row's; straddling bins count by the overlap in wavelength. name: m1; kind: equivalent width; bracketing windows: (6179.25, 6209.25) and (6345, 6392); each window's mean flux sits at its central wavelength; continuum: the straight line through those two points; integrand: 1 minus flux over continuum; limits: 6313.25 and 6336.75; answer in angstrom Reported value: 0.46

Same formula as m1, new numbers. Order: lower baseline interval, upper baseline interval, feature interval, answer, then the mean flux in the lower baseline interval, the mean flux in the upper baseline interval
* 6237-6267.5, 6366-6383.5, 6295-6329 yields 0.38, 72.5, 72.5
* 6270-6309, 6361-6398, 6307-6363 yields 0.33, 72.7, 72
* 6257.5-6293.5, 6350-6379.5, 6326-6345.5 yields -0.02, 72.7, 72.1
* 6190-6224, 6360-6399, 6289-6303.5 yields 0.17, 74.6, 72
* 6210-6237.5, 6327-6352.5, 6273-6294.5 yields 0.05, 73.6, 72.4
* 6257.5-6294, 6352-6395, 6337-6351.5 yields -0.02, 72.7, 72.1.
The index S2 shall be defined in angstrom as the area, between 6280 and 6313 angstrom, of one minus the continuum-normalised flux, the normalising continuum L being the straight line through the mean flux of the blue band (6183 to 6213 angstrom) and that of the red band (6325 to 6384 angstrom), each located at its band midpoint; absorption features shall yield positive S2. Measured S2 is 0.3 angstrom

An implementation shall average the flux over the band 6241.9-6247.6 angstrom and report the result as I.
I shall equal 73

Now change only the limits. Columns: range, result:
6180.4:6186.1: 74.9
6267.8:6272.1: 73.2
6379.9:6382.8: 72.9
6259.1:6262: 71.9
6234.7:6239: 73.5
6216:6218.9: 74.2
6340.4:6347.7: 72.5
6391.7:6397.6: 70.9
